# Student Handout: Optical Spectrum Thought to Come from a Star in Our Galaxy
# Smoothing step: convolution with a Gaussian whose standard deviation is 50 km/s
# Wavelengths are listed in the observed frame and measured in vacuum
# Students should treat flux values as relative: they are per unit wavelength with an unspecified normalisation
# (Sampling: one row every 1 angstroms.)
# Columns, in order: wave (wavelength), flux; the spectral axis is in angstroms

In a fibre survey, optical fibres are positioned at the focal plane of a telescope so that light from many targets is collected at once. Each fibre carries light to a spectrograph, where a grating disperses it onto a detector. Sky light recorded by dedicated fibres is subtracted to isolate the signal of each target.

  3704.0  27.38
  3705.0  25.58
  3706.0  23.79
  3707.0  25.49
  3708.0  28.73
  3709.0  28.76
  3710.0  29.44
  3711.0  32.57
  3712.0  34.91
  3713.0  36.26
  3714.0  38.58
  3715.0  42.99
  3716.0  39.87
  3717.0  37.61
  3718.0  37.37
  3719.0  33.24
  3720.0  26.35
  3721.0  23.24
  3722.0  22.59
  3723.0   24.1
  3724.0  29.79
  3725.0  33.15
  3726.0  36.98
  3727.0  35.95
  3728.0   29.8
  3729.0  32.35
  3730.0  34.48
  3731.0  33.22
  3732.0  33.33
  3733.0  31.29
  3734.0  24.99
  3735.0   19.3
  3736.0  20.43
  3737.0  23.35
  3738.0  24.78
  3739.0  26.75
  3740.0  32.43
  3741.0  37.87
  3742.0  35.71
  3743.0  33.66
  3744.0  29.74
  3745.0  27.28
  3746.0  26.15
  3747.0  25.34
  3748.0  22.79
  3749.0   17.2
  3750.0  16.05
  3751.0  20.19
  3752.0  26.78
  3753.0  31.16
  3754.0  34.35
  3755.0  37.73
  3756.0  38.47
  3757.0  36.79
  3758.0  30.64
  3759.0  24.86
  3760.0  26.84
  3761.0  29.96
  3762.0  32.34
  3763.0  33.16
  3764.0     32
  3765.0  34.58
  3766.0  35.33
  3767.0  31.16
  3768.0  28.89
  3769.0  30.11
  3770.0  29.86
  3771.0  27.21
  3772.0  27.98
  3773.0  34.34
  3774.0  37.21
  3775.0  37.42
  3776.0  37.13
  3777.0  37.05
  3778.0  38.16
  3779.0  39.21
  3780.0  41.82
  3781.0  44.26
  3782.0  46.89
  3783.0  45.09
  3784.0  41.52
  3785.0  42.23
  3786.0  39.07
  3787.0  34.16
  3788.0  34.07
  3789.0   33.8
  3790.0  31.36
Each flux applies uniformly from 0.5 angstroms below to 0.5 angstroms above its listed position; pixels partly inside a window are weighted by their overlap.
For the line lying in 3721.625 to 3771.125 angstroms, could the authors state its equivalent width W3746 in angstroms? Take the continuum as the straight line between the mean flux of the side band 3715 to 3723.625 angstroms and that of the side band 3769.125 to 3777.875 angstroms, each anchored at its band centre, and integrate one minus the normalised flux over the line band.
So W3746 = 4.45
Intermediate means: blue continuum 31.3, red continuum 33.6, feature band 29.5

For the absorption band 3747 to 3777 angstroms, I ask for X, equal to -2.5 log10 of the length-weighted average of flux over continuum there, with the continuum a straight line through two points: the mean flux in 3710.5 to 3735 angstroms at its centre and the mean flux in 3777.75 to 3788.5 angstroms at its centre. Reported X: 0.24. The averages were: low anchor 32.4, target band 30.5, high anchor 40.6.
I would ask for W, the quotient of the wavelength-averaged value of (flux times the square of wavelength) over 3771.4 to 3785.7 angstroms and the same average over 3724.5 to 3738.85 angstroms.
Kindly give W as 1.37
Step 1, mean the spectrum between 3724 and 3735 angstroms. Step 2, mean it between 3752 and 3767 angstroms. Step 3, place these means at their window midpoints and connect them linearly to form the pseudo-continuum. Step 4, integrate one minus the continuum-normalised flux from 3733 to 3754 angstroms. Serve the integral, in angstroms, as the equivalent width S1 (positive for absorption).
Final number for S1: 3.7 angstroms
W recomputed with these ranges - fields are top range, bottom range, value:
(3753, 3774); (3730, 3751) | 1.19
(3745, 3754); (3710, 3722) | 0.72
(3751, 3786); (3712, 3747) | 1.14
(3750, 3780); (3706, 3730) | 1.03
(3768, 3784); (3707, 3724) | 1.19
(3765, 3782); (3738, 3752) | 1.33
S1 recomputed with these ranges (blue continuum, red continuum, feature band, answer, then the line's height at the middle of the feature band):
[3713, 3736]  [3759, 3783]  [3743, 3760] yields 2.7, 33.3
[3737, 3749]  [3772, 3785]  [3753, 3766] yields 0.4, 33.7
